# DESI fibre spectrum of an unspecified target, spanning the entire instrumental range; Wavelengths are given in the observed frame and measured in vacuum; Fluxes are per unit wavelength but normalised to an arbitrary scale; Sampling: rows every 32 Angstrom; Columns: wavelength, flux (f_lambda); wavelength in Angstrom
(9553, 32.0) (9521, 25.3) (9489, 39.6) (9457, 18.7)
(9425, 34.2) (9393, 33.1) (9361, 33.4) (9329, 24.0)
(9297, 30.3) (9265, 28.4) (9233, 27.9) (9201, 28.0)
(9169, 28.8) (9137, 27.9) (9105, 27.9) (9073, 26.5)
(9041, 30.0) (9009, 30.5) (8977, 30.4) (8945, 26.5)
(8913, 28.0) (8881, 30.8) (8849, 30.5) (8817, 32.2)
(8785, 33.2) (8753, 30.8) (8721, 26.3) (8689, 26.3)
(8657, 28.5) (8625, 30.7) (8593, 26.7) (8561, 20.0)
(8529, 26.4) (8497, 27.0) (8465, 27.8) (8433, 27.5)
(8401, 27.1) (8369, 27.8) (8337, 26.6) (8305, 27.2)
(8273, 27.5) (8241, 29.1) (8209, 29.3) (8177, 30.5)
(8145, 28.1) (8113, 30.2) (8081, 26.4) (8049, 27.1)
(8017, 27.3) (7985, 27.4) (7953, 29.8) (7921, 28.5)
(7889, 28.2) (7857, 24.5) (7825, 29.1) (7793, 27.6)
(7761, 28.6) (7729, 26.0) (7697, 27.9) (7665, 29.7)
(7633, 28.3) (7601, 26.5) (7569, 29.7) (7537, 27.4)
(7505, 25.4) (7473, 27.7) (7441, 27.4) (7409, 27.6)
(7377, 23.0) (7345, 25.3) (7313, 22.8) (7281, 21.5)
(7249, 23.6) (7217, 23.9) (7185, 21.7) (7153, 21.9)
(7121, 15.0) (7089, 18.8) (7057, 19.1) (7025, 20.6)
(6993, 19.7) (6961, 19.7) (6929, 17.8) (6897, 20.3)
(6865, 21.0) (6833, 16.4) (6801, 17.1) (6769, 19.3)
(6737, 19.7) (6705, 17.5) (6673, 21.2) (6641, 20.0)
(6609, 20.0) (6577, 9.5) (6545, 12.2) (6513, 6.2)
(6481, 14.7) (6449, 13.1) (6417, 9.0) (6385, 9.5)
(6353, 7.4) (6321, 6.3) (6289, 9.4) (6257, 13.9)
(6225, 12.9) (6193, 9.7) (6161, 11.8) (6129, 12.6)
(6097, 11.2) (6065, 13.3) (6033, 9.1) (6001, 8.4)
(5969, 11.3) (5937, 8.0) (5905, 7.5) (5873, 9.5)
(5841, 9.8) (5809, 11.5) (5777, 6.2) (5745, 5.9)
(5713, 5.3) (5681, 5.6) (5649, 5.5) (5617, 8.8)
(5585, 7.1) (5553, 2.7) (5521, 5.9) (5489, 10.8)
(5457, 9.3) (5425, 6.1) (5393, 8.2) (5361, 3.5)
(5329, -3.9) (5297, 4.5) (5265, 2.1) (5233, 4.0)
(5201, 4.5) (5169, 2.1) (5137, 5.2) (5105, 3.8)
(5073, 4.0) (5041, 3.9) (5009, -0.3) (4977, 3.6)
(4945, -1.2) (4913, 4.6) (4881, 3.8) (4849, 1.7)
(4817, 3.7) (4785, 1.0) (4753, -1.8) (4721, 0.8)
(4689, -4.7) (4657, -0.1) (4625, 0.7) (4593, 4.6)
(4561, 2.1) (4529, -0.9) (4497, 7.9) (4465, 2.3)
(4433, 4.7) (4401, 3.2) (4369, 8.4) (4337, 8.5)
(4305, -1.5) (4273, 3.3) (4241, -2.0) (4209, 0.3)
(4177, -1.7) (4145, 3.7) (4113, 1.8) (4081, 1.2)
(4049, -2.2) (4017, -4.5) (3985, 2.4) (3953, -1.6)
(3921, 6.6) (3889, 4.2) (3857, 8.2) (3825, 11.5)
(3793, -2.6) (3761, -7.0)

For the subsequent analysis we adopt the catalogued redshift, 0.654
